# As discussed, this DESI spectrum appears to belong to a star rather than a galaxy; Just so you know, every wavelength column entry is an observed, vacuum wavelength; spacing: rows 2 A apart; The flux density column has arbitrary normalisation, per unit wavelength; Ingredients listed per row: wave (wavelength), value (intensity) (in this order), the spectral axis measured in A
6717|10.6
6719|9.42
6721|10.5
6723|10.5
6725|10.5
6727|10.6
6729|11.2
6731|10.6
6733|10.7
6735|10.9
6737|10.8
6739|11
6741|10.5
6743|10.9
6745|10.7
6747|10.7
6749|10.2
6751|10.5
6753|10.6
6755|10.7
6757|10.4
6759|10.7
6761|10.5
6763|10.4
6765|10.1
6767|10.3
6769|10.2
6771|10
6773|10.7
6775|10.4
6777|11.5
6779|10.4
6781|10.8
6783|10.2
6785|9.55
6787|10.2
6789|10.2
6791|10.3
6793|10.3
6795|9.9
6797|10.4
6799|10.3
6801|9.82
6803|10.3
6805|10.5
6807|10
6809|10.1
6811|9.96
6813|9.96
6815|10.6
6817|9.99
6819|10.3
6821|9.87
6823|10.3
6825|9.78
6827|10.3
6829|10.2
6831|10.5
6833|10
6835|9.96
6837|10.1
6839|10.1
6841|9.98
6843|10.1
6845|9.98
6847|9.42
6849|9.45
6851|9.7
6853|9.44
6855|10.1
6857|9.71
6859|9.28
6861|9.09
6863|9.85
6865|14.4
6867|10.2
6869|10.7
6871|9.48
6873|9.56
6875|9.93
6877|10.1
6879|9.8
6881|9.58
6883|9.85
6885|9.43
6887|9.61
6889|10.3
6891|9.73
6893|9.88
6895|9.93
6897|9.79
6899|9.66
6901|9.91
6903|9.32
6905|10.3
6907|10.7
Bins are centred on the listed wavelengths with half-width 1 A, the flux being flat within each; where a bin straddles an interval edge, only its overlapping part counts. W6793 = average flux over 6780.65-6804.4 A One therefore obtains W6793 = 10.2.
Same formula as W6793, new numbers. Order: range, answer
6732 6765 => 10.6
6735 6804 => 10.4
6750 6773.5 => 10.4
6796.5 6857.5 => 10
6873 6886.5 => 9.76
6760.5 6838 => 10.2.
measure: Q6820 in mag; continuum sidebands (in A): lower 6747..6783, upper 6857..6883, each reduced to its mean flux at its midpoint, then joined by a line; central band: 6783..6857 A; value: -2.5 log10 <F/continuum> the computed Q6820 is 0.03 mag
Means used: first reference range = 10.5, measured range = 10.1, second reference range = 10.1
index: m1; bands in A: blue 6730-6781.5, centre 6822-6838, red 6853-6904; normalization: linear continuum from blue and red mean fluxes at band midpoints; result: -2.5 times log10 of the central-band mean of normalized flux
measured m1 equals 0.01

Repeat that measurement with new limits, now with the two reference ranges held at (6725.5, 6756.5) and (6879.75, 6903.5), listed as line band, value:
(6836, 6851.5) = 0.02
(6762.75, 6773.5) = 0.03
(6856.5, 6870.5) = -0.06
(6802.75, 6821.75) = 0.01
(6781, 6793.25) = 0.03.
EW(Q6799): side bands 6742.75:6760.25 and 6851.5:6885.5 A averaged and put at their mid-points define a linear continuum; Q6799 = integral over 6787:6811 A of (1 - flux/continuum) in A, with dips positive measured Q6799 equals 0.41 A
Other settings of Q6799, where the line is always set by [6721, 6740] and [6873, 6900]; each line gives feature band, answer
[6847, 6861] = 0.6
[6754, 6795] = 0.4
